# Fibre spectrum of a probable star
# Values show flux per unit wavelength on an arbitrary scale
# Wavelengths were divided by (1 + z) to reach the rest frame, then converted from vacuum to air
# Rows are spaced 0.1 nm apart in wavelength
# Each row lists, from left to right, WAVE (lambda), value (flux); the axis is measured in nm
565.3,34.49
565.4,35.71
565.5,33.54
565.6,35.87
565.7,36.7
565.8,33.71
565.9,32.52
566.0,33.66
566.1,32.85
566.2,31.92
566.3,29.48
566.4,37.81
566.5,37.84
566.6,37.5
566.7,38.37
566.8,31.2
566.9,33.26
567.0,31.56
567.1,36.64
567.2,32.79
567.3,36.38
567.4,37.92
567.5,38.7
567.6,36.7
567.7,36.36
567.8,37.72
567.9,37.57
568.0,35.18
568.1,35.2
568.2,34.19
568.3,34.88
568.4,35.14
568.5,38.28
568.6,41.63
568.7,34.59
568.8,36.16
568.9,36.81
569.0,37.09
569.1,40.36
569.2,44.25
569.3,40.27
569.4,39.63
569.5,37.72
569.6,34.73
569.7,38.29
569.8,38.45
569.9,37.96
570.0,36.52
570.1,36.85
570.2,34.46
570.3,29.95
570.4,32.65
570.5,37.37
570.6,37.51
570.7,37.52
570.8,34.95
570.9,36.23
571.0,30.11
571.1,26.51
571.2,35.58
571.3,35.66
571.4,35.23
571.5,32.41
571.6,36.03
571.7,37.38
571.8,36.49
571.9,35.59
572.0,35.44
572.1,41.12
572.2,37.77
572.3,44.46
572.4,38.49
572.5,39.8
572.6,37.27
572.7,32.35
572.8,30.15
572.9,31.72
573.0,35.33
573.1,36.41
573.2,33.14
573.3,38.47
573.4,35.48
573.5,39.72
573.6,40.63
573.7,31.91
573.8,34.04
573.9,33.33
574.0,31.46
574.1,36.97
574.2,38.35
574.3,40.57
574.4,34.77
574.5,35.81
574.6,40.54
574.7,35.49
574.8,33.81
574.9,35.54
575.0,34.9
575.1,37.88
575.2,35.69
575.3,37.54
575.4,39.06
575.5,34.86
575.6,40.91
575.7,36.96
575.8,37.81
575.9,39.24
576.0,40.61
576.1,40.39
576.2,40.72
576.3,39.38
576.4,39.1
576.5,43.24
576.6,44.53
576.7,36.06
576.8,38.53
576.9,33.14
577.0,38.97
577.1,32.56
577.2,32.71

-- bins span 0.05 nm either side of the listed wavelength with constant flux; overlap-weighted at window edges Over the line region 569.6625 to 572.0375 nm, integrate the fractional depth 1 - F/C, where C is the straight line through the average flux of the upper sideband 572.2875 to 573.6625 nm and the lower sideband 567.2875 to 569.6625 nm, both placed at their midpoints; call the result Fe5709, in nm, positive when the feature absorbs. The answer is 0.11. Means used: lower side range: 37.4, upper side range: 36.4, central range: 35.2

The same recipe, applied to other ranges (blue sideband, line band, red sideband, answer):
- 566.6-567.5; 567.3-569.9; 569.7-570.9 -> -0.14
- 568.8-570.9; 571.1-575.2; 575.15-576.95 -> 0.21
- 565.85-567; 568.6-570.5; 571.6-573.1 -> -0.09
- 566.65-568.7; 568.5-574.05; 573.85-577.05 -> 0.08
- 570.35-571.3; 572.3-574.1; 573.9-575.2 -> 0.00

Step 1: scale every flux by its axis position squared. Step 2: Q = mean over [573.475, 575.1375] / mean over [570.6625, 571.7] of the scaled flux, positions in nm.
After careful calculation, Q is 1.07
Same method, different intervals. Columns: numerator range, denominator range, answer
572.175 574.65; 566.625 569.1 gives 1.03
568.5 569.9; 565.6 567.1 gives 1.13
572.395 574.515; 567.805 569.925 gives 0.97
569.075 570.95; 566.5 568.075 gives 1.04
